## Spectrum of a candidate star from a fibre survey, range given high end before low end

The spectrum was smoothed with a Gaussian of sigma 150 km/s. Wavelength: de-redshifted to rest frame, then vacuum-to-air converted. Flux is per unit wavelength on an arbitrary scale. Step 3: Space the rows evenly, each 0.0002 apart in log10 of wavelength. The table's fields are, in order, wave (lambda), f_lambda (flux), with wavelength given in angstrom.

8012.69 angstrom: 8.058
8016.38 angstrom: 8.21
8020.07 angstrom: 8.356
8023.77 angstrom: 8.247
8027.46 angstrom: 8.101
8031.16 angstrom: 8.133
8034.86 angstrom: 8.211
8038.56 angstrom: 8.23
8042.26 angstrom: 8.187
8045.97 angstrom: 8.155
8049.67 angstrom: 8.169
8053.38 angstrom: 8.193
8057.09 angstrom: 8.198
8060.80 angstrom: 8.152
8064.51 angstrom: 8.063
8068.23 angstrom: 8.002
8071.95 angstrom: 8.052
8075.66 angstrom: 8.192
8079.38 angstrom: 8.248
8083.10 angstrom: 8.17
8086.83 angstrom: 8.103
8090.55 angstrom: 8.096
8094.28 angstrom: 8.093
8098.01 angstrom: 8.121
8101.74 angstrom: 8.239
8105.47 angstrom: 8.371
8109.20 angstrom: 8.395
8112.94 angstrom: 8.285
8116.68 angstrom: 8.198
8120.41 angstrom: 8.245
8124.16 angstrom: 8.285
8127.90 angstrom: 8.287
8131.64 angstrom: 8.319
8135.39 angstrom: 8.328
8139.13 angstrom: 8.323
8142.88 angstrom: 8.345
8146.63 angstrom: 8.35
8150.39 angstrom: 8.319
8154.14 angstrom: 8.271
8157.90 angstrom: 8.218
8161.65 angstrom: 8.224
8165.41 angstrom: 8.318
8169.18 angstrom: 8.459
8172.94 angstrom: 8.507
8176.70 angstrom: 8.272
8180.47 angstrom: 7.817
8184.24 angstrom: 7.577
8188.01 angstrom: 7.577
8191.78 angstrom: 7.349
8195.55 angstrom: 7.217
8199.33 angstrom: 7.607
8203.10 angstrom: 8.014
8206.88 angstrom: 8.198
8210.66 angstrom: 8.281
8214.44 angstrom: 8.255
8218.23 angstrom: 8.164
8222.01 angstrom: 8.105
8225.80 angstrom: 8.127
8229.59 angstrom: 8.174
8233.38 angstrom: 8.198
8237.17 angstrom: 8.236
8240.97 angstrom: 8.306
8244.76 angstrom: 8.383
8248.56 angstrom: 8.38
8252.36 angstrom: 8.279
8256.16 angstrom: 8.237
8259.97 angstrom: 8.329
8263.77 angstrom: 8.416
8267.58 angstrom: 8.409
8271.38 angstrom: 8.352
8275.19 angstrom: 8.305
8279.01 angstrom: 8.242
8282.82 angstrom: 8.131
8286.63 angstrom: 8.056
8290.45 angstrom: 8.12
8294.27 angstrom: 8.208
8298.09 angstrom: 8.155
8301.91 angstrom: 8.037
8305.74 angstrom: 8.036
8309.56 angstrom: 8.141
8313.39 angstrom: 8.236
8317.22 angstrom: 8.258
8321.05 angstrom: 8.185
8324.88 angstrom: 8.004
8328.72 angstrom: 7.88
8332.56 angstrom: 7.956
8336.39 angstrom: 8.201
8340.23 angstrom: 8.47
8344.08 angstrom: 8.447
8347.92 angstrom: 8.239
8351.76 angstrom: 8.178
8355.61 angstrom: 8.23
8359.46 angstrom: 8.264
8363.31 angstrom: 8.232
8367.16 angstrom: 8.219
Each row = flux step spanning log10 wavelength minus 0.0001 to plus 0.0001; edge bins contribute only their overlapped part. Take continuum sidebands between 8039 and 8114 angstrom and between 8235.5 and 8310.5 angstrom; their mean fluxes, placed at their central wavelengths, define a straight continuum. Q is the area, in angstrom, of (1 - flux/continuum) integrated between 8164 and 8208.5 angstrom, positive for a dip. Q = 1.7 angstrom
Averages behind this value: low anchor 8.17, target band 7.9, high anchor 8.24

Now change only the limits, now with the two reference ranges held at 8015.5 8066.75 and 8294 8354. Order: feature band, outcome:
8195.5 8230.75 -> 0.5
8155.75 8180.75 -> -0.3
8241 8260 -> -0.3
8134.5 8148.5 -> -0.3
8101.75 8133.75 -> -0.5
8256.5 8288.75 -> -0.4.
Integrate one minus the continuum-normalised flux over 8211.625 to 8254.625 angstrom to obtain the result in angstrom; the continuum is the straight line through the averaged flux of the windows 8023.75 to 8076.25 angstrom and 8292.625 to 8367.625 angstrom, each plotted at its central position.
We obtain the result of -0.4 angstrom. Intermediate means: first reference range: 8.15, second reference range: 8.18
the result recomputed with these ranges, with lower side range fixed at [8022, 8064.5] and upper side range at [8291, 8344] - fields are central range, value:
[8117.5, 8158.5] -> -0.67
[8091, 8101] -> 0.06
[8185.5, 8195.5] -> 0.90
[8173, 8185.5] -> 0.26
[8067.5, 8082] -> 0.07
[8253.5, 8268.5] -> -0.35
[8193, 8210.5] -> 0.78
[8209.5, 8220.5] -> -0.09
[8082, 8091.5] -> 0.06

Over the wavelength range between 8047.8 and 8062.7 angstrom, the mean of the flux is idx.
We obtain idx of 8.18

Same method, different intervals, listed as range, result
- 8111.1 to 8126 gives 8.25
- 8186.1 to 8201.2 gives 7.44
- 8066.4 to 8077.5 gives 8.09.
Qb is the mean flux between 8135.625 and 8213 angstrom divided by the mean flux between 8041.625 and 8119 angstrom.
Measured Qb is 0.99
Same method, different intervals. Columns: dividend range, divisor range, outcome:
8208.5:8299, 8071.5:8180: 1.00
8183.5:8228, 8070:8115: 0.96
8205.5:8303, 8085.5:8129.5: 1.00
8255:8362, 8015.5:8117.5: 1.00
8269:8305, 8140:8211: 1.02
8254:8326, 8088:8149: 0.99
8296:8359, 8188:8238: 1.02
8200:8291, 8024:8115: 1.01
